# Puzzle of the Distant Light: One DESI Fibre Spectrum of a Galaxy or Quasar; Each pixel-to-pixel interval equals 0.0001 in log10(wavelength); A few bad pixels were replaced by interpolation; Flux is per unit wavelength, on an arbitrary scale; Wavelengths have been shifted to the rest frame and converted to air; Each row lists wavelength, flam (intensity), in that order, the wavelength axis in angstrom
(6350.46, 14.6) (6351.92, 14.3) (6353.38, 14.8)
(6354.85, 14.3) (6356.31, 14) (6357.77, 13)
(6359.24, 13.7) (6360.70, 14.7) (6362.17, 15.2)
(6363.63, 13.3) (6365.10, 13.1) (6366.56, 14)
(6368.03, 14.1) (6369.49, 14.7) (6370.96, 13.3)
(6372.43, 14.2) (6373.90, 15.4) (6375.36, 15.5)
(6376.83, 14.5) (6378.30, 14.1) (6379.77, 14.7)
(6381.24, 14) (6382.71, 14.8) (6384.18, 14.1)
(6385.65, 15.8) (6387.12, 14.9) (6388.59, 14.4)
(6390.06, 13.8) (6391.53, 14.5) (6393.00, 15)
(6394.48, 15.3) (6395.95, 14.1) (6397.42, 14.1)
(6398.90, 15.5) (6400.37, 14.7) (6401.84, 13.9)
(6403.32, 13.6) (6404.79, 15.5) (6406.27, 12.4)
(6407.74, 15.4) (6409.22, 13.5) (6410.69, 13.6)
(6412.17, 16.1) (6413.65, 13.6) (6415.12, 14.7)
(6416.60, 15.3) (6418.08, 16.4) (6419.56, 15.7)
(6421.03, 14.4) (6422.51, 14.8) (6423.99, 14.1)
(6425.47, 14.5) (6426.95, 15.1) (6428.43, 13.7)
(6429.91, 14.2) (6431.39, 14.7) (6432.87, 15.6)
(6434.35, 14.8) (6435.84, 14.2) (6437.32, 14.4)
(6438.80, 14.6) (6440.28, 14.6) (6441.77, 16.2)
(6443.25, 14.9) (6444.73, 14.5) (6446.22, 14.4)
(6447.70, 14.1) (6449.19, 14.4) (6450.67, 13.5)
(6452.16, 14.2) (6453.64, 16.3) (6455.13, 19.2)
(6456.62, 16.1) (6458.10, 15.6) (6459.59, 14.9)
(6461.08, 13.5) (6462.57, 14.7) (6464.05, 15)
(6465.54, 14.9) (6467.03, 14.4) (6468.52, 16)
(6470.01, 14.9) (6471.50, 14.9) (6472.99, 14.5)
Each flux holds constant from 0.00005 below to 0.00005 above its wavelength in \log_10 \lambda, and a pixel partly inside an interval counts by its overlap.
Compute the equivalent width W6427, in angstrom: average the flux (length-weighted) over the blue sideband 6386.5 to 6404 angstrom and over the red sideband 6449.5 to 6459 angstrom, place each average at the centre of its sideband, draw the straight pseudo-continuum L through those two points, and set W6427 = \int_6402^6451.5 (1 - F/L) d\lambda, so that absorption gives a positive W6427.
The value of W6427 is 1.9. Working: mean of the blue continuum 14.5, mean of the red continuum 15.7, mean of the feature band 14.6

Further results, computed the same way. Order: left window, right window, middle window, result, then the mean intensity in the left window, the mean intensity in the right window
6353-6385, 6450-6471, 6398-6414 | 0.3 angstrom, 14.2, 15.2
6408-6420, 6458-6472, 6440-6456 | -0.3 angstrom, 14.9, 14.8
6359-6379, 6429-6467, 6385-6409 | 0.0 angstrom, 14.3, 14.9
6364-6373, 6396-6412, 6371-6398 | -1.0 angstrom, 13.9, 14.3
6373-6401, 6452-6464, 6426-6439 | 0.6 angstrom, 14.7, 15.6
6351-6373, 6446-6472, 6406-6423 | -0.1 angstrom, 14.1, 15.1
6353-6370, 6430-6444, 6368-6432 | -0.5 angstrom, 14.1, 14.9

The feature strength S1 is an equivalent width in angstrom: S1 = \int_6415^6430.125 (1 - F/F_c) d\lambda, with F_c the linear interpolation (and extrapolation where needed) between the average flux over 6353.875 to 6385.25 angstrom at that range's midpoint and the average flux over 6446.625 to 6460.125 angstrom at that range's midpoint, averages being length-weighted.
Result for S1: 0.11 angstrom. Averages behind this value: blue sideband 14.2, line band 14.8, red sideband 15.4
